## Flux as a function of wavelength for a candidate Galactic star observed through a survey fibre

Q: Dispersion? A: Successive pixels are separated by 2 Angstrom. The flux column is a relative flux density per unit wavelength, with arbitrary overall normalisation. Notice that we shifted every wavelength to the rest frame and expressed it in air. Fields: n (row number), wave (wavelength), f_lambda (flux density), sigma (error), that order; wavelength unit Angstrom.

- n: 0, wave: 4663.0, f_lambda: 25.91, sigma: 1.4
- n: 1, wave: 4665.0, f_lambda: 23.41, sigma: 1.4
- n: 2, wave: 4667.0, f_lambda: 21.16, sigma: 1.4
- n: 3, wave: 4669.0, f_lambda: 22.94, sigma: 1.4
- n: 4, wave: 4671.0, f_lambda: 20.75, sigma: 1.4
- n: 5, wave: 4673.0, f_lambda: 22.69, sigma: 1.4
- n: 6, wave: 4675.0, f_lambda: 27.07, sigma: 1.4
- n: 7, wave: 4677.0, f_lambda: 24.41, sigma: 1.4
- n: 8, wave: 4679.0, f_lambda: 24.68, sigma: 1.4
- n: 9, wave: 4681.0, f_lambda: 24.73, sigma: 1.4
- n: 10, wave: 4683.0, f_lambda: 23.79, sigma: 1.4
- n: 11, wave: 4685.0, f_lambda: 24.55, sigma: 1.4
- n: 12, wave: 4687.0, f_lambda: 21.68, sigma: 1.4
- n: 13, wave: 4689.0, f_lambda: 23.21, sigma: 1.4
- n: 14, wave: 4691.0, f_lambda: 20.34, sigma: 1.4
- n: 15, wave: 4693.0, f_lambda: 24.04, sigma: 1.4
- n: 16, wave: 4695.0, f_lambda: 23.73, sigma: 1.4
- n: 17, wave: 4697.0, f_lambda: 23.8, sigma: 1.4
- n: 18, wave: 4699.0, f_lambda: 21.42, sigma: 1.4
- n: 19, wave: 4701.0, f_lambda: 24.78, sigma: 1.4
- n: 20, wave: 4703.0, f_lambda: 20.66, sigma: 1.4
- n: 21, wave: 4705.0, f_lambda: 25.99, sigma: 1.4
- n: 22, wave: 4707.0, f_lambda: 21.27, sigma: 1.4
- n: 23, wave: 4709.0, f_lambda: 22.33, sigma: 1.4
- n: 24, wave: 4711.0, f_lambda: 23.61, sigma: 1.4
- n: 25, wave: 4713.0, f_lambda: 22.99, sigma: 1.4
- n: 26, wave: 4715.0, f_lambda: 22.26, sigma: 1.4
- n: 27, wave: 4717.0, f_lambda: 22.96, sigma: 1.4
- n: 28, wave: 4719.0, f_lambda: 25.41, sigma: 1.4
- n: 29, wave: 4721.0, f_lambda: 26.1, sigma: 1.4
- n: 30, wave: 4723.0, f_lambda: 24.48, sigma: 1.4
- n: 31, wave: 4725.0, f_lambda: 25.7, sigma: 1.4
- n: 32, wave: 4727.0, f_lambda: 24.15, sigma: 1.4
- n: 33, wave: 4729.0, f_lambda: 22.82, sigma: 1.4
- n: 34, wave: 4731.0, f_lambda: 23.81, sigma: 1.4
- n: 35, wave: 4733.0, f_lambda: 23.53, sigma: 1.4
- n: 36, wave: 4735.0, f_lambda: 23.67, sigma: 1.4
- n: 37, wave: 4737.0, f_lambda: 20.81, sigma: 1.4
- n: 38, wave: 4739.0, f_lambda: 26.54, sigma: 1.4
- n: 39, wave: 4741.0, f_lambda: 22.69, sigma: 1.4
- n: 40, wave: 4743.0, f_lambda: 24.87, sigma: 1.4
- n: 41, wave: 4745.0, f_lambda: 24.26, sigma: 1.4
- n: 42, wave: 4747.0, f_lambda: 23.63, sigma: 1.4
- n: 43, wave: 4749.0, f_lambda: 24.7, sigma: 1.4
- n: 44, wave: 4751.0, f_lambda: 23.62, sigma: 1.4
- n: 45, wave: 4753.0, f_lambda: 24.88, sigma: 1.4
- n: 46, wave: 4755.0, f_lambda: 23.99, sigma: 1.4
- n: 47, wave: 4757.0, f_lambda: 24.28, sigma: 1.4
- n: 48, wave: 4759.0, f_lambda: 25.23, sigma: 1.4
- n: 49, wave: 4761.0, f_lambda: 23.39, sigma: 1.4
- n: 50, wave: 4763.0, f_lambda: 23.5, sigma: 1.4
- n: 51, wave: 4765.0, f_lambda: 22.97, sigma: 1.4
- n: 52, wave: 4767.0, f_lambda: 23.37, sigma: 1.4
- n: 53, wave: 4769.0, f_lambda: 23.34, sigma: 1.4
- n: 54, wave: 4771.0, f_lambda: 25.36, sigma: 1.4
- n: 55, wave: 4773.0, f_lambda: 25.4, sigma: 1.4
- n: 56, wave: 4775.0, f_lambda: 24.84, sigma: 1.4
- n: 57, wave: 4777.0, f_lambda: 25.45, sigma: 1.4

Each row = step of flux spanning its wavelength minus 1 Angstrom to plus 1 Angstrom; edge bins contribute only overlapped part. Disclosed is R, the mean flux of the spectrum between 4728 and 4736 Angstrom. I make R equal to 23.5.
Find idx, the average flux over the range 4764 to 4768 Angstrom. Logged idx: 23.2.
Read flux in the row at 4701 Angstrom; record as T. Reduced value 24.78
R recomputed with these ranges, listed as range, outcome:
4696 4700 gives 22.6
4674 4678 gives 25.7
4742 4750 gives 24.4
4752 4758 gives 24.4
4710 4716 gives 23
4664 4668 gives 22.3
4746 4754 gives 24.2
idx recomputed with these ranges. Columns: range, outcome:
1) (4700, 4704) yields 22.7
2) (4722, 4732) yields 24.2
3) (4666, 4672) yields 21.6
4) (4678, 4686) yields 24.4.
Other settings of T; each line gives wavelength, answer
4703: 20.66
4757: 24.28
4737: 20.81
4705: 25.99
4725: 25.7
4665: 23.41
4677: 24.41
